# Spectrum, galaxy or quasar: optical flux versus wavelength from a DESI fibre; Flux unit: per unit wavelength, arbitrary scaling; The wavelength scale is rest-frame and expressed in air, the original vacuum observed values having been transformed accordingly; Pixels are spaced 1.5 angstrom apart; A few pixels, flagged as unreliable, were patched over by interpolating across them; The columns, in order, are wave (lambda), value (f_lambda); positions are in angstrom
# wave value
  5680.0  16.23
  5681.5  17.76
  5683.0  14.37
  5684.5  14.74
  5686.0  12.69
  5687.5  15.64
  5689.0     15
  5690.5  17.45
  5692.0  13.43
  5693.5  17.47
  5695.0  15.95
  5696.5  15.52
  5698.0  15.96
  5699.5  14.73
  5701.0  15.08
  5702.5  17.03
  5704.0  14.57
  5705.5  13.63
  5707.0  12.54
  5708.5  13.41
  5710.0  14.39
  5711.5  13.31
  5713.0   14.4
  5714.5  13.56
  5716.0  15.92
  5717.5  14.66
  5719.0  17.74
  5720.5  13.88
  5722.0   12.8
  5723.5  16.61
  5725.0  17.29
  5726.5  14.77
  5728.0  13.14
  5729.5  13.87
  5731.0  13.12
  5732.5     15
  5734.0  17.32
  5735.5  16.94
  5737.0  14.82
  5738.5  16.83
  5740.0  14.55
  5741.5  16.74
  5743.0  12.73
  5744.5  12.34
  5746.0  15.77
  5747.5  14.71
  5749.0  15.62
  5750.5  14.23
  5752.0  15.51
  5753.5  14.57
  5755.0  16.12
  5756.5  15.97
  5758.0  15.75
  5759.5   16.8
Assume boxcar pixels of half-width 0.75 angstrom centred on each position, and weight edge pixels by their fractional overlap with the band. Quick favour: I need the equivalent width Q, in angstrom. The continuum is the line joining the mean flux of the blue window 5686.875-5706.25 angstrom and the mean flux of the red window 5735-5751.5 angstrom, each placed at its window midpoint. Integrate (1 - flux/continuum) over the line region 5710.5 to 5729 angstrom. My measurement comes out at 0.52 angstrom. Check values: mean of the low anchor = 15.5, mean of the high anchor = 15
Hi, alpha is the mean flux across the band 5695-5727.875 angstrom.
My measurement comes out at 14.8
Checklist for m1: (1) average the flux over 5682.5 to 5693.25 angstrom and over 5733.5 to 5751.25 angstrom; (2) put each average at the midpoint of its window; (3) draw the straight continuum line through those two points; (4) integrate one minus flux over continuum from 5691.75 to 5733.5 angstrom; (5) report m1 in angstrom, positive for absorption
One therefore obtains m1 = 0.60 angstrom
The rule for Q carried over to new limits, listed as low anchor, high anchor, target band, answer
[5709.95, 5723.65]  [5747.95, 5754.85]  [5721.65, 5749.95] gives -0.27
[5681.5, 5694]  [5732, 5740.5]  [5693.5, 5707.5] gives 0.21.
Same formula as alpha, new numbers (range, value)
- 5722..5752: 15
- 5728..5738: 15.1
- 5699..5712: 14.3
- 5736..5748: 14.9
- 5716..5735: 15.1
